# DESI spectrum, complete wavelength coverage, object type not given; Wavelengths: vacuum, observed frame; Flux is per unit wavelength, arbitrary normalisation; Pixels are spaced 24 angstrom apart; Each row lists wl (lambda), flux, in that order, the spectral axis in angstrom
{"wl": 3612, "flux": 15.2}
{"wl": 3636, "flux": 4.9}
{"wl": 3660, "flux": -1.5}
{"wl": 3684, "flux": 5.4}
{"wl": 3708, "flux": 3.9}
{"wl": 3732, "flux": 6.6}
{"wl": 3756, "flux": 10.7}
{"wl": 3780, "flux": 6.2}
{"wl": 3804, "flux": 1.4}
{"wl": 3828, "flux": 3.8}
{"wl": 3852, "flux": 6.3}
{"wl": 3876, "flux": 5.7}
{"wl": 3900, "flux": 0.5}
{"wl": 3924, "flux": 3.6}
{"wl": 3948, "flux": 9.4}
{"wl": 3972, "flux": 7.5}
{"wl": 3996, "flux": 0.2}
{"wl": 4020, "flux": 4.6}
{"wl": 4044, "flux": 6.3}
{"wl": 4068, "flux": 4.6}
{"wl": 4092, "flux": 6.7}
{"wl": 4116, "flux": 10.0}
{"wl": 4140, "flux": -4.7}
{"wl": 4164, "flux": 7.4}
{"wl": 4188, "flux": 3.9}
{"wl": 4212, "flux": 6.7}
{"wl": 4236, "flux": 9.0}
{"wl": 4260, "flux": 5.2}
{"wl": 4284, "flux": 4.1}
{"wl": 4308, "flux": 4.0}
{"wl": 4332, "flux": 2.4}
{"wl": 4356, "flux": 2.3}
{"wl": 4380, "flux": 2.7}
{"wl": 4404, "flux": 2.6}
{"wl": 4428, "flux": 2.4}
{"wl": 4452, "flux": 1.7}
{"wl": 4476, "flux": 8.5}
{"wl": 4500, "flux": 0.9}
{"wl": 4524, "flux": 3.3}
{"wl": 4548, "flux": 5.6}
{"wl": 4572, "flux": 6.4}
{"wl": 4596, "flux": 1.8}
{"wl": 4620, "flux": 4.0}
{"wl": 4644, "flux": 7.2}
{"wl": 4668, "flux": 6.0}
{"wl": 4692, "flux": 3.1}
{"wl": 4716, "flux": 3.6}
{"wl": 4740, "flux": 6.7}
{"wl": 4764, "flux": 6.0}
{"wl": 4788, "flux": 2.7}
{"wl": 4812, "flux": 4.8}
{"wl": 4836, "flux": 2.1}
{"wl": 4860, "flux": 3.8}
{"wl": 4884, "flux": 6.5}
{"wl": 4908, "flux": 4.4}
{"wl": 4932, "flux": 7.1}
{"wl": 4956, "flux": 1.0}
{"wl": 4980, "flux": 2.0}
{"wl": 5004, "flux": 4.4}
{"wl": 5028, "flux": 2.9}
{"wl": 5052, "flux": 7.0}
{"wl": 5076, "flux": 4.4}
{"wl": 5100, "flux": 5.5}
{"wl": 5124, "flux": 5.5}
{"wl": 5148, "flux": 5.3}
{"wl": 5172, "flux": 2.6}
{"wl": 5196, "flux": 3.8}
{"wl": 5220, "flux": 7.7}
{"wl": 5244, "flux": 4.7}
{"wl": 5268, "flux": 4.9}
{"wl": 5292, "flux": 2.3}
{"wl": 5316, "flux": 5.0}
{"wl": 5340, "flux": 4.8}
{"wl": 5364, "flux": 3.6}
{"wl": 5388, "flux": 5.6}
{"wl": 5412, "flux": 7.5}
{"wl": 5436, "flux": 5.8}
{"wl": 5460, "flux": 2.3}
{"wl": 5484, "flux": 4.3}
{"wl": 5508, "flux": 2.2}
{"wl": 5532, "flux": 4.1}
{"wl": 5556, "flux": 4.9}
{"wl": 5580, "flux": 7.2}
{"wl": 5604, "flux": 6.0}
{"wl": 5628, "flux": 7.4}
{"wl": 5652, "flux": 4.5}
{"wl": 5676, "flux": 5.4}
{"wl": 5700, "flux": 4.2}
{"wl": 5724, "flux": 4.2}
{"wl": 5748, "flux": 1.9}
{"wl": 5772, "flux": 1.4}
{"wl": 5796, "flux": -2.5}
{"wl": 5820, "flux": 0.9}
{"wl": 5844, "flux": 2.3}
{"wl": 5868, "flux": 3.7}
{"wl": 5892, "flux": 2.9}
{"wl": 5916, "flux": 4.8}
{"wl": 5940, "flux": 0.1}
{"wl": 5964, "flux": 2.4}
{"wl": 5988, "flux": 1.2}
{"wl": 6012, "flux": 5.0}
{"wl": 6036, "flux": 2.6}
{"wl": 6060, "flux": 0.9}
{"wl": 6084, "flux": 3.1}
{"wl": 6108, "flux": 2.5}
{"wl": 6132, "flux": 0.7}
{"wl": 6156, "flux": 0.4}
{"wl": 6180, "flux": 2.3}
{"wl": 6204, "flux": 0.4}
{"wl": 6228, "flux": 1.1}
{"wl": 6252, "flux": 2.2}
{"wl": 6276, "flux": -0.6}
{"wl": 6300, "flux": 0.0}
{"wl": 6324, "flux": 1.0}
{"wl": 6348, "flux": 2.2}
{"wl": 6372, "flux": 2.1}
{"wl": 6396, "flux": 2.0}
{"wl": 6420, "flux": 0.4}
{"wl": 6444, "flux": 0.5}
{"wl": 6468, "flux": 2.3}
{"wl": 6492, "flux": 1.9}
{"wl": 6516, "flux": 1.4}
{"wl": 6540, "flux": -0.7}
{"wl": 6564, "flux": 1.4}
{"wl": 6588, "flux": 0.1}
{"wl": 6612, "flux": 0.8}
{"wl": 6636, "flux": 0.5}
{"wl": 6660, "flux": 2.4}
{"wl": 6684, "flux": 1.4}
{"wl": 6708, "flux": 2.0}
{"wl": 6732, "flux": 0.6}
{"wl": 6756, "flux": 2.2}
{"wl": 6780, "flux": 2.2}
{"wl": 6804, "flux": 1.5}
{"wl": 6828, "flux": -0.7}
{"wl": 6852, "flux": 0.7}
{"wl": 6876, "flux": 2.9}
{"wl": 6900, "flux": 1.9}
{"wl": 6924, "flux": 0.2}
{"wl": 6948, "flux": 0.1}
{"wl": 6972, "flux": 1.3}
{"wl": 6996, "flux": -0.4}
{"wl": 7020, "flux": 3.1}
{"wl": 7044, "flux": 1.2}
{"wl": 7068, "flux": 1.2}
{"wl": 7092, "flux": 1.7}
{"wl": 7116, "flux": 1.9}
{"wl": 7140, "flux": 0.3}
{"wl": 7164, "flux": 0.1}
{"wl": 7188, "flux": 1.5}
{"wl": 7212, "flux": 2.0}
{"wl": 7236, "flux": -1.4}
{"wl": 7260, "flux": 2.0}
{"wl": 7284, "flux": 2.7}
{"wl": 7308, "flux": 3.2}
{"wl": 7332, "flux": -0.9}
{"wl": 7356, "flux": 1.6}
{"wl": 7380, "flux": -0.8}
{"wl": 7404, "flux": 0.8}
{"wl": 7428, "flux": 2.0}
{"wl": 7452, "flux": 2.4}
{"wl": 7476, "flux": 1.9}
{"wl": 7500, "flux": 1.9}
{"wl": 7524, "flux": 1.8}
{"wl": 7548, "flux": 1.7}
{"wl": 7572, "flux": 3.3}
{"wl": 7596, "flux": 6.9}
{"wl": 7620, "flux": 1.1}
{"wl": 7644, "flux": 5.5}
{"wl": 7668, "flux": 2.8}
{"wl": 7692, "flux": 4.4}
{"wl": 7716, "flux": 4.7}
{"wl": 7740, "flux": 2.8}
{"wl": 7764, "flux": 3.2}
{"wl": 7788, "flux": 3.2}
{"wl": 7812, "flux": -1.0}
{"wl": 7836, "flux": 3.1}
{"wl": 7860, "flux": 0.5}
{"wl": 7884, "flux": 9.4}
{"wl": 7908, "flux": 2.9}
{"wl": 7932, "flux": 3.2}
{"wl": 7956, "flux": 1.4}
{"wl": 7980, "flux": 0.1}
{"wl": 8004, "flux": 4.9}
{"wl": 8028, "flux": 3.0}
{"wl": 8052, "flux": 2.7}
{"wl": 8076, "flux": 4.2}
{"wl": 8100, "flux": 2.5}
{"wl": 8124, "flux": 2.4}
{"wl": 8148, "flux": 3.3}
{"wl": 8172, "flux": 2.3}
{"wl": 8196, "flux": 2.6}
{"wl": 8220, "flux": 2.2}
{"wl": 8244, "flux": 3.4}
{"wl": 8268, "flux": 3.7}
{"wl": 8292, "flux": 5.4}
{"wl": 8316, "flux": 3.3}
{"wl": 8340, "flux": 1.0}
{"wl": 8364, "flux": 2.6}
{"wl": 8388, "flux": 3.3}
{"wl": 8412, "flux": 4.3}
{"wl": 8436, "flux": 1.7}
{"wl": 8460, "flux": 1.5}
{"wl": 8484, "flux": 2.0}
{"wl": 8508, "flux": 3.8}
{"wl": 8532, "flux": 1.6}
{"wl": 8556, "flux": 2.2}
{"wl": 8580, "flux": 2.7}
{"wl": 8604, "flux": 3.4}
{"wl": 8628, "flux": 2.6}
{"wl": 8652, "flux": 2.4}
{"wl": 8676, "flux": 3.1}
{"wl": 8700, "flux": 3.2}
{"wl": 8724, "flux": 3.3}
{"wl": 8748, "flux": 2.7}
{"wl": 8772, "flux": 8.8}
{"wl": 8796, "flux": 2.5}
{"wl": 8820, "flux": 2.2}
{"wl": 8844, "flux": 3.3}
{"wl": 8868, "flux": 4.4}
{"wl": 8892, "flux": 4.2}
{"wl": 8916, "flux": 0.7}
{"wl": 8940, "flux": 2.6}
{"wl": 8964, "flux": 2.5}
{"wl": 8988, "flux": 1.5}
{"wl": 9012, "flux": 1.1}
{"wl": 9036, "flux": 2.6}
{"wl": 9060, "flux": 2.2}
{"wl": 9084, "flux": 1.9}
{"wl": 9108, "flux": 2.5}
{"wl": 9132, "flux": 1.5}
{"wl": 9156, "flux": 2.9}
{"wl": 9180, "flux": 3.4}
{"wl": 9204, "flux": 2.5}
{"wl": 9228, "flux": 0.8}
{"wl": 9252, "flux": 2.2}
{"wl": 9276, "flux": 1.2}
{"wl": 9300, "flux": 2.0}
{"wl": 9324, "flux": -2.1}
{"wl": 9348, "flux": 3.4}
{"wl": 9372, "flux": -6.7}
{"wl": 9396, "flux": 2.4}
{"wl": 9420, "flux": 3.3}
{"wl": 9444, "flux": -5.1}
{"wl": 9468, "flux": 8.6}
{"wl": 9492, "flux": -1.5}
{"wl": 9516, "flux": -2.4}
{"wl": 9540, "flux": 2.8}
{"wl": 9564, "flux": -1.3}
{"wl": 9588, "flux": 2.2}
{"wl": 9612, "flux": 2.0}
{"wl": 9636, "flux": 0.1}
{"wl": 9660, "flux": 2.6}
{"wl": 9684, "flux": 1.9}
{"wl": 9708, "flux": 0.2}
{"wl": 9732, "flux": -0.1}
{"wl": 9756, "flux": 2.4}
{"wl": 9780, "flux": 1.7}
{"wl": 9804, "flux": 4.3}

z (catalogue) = 0.203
